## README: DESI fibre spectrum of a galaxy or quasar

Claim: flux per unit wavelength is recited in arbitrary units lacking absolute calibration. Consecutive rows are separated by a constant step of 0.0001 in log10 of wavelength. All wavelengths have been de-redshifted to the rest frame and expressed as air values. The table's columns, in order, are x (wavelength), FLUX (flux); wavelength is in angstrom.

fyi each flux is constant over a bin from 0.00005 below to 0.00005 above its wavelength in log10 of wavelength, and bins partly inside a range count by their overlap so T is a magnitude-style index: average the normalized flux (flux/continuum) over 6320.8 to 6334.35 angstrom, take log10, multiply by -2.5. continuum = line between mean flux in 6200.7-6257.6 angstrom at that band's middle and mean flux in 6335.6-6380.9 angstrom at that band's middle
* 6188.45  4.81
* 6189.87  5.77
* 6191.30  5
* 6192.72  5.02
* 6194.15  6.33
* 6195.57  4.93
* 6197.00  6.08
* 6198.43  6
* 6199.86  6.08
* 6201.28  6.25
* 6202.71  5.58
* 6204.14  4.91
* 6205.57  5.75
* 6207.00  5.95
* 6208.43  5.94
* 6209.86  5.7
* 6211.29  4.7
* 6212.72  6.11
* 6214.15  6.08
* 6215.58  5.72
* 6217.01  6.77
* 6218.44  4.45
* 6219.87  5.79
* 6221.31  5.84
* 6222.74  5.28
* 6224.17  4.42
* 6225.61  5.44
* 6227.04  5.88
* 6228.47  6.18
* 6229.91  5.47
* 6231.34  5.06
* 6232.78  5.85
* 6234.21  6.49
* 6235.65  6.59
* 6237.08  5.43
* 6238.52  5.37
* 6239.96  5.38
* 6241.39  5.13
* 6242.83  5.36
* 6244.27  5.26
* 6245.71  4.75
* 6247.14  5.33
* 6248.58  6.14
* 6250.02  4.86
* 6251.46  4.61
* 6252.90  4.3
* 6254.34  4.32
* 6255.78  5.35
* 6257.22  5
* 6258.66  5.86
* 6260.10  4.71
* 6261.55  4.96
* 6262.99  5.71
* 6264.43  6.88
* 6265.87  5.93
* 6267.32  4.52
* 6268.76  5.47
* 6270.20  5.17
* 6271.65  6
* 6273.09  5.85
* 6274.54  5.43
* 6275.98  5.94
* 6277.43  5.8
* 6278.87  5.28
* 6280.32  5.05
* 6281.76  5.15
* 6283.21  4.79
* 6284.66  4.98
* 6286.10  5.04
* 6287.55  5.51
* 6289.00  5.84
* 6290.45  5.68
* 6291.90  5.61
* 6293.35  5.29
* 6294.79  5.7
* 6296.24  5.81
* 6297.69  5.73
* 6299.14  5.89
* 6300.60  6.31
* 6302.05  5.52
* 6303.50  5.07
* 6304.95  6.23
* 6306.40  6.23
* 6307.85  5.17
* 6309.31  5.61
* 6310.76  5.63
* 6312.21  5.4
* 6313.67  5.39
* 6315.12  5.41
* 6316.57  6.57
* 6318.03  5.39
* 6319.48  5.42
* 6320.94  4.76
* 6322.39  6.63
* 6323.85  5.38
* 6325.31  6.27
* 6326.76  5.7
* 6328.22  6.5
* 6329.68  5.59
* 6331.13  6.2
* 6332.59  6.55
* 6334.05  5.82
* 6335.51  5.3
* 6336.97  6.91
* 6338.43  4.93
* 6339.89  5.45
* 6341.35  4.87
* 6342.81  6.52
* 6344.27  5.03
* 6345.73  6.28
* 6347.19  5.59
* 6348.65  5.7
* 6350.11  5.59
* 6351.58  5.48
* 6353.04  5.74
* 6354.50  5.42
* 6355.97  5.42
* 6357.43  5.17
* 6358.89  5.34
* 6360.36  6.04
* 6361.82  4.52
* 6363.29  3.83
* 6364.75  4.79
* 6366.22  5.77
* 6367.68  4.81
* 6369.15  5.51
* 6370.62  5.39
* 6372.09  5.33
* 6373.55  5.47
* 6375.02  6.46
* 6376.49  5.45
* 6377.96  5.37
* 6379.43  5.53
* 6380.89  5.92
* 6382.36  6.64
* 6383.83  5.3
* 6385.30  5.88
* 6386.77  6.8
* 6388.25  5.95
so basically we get -0.10 mag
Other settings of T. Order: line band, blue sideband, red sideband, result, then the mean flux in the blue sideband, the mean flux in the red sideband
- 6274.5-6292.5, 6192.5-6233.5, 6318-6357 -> 0.06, 5.65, 5.72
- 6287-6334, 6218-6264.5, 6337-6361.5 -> -0.05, 5.36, 5.56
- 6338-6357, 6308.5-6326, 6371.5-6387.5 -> 0.04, 5.65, 5.84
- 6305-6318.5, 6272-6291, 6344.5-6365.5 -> -0.06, 5.42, 5.34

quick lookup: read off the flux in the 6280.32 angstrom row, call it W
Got 5.05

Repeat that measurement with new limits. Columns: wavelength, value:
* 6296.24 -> 5.81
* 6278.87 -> 5.28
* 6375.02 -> 6.46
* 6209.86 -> 5.7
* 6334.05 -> 5.82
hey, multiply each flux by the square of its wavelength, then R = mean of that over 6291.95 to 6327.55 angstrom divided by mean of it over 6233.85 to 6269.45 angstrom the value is 1.09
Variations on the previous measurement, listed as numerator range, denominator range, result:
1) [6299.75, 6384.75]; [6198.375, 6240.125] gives 1.03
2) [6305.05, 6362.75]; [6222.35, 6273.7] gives 1.08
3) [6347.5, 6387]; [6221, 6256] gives 1.07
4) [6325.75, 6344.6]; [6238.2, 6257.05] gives 1.18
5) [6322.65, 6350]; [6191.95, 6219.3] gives 1.06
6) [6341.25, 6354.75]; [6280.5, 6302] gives 1.05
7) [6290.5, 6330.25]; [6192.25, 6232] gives 1.05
